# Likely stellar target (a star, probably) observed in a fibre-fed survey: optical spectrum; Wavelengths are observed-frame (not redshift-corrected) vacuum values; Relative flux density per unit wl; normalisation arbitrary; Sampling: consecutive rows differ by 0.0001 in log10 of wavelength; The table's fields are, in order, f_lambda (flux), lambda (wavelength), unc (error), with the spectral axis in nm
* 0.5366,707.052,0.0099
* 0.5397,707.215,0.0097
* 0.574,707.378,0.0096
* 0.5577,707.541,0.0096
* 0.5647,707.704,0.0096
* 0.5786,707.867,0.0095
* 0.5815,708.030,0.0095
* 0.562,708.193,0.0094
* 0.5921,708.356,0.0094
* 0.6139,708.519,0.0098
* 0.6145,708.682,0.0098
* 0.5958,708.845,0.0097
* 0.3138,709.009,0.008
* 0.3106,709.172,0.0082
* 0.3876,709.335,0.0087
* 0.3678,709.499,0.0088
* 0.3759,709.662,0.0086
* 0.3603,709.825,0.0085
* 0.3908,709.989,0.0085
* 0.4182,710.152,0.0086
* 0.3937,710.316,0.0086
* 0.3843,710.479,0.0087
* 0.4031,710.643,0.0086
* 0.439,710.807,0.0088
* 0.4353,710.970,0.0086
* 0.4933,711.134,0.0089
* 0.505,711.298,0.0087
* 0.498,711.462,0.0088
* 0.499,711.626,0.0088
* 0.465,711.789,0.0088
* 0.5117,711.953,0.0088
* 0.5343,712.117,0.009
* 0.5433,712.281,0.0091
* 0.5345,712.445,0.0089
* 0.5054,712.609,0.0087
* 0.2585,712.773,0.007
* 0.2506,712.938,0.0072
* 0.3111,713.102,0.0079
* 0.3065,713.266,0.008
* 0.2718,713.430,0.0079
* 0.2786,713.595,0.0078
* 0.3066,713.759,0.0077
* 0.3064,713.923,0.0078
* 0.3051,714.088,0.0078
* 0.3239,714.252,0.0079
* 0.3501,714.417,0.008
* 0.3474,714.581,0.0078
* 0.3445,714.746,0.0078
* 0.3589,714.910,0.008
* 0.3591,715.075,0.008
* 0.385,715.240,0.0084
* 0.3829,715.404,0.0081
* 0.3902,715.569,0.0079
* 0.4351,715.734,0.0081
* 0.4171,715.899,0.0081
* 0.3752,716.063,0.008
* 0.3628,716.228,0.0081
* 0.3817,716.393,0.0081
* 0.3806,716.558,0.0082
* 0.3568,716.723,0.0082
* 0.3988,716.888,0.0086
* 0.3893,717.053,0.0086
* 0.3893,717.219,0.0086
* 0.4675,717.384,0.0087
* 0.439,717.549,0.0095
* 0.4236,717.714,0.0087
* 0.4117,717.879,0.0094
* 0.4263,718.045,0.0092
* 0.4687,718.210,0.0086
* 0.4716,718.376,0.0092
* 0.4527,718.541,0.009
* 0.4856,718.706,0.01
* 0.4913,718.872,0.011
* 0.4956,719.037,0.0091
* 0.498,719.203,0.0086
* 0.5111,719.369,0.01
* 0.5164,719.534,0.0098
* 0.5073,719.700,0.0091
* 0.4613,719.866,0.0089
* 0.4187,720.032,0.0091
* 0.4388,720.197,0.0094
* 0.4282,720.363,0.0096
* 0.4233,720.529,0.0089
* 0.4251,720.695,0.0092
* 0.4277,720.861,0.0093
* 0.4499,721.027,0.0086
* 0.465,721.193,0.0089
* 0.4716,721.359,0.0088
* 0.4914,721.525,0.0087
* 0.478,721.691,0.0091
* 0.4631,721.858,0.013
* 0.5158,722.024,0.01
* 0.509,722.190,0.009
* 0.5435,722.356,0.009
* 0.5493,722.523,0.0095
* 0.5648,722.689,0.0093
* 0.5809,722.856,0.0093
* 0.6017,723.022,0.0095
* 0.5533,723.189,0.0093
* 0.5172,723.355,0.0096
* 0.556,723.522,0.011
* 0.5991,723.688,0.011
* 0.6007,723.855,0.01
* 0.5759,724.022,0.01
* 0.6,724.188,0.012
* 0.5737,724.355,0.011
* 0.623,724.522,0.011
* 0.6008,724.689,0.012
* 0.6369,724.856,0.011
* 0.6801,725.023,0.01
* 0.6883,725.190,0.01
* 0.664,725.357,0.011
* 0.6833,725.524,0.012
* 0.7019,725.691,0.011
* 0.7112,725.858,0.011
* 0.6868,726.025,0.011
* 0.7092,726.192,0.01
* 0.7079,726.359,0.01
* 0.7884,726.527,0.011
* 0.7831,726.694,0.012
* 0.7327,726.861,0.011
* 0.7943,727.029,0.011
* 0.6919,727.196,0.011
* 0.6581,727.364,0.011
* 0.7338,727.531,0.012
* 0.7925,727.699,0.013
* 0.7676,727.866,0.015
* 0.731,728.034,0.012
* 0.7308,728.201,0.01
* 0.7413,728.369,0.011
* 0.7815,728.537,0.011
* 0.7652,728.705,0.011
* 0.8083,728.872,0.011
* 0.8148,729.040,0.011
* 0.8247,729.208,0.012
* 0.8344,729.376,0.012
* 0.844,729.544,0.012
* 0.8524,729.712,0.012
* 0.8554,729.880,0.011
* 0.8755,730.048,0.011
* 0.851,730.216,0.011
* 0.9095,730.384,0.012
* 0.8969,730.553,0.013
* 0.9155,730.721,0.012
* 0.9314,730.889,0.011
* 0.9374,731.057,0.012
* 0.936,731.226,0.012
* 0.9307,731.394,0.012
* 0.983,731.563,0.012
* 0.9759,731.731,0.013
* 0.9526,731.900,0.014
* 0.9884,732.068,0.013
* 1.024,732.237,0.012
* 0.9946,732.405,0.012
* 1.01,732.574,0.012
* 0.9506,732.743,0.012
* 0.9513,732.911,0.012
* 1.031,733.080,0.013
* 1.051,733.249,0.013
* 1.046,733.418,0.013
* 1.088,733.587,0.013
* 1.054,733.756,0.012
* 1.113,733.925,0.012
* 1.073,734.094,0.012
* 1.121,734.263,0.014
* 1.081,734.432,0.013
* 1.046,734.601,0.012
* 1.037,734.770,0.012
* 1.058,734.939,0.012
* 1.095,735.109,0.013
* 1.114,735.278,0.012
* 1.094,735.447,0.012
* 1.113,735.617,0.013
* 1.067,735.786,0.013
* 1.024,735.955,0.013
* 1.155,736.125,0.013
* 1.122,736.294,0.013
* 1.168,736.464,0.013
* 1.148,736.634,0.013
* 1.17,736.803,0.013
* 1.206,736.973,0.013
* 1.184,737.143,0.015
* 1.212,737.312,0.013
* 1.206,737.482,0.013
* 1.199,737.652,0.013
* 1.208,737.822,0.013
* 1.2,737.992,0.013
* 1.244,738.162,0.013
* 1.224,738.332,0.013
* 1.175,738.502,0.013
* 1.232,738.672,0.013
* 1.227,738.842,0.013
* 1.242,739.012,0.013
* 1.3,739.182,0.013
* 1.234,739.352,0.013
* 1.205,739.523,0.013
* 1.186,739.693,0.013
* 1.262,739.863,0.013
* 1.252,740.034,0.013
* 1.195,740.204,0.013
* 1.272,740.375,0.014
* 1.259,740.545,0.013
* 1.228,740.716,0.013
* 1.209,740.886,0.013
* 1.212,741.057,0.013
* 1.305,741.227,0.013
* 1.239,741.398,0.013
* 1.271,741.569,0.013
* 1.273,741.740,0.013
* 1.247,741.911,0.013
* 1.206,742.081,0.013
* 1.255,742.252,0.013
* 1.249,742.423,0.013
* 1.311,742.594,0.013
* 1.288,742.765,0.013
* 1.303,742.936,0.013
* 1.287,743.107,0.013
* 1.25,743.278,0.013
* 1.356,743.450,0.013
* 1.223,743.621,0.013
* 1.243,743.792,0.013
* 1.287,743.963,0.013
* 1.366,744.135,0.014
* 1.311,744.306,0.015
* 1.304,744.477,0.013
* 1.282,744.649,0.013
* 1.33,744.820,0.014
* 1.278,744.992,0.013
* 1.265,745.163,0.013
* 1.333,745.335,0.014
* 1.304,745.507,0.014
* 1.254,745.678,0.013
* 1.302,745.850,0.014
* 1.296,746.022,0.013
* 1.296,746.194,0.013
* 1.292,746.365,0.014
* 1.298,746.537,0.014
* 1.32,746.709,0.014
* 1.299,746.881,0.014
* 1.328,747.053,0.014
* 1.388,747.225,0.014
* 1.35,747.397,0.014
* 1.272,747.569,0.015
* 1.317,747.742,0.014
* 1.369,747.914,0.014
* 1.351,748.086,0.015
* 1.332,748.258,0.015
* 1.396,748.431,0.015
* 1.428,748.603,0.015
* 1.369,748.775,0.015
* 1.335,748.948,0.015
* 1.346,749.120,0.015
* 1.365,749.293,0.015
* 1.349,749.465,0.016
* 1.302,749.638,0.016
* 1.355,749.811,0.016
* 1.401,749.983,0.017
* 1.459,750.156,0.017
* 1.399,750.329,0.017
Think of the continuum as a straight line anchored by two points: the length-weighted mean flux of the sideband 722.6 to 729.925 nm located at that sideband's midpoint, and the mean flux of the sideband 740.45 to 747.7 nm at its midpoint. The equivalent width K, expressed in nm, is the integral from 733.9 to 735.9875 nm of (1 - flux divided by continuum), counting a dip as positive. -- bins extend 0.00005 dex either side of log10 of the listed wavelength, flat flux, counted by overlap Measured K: -0.20 nm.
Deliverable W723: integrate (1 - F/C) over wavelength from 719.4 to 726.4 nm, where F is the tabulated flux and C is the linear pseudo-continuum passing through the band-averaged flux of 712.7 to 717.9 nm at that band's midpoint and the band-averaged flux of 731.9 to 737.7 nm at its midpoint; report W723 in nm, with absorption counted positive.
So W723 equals 0.96 nm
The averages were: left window 0.358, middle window 0.556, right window 1.09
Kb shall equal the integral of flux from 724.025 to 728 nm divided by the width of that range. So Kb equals 0.694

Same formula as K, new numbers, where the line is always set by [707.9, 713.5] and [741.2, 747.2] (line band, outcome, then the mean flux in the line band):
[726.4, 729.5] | 0.40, 0.765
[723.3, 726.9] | 0.68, 0.656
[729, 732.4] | 0.14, 0.91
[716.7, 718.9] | 0.67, 0.434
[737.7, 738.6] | -0.06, 1.21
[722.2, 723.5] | 0.34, 0.556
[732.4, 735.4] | -0.07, 1.05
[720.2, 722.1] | 0.67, 0.457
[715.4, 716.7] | 0.42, 0.39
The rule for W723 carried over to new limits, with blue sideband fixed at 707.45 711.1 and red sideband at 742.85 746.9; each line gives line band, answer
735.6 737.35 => -0.07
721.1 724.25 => 0.97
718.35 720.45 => 0.68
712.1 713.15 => 0.24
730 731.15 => 0.07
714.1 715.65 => 0.62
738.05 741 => -0.16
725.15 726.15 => 0.19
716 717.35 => 0.54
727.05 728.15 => 0.20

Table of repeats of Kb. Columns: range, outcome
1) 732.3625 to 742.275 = 1.16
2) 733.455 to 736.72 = 1.09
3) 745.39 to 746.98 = 1.3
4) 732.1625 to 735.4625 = 1.05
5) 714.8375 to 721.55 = 0.432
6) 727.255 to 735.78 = 0.936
